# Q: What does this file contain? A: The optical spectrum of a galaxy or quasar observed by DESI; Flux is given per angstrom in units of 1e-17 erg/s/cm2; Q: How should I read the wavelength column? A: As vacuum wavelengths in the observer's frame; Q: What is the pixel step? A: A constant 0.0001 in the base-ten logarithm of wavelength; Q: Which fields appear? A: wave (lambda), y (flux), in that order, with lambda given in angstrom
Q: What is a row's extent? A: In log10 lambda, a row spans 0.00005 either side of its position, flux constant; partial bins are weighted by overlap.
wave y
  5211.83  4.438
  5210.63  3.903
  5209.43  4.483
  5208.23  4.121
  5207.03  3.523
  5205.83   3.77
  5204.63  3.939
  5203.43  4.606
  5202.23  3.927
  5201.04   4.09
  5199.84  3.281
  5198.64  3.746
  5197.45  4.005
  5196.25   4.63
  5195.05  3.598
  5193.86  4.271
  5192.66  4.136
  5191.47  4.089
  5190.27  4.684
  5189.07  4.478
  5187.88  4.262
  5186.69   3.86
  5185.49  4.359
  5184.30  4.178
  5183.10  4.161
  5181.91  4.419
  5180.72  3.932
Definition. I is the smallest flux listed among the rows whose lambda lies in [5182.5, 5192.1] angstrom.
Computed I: 3.86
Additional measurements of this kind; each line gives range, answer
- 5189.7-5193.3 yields 4.089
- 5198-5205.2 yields 3.281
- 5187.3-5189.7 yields 4.262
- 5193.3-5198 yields 3.598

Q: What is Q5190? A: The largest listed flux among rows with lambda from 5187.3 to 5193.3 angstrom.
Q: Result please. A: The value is 4.684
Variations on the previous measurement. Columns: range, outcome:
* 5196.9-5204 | 4.606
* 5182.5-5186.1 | 4.359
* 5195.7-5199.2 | 4.63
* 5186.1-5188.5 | 4.262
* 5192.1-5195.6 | 4.271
